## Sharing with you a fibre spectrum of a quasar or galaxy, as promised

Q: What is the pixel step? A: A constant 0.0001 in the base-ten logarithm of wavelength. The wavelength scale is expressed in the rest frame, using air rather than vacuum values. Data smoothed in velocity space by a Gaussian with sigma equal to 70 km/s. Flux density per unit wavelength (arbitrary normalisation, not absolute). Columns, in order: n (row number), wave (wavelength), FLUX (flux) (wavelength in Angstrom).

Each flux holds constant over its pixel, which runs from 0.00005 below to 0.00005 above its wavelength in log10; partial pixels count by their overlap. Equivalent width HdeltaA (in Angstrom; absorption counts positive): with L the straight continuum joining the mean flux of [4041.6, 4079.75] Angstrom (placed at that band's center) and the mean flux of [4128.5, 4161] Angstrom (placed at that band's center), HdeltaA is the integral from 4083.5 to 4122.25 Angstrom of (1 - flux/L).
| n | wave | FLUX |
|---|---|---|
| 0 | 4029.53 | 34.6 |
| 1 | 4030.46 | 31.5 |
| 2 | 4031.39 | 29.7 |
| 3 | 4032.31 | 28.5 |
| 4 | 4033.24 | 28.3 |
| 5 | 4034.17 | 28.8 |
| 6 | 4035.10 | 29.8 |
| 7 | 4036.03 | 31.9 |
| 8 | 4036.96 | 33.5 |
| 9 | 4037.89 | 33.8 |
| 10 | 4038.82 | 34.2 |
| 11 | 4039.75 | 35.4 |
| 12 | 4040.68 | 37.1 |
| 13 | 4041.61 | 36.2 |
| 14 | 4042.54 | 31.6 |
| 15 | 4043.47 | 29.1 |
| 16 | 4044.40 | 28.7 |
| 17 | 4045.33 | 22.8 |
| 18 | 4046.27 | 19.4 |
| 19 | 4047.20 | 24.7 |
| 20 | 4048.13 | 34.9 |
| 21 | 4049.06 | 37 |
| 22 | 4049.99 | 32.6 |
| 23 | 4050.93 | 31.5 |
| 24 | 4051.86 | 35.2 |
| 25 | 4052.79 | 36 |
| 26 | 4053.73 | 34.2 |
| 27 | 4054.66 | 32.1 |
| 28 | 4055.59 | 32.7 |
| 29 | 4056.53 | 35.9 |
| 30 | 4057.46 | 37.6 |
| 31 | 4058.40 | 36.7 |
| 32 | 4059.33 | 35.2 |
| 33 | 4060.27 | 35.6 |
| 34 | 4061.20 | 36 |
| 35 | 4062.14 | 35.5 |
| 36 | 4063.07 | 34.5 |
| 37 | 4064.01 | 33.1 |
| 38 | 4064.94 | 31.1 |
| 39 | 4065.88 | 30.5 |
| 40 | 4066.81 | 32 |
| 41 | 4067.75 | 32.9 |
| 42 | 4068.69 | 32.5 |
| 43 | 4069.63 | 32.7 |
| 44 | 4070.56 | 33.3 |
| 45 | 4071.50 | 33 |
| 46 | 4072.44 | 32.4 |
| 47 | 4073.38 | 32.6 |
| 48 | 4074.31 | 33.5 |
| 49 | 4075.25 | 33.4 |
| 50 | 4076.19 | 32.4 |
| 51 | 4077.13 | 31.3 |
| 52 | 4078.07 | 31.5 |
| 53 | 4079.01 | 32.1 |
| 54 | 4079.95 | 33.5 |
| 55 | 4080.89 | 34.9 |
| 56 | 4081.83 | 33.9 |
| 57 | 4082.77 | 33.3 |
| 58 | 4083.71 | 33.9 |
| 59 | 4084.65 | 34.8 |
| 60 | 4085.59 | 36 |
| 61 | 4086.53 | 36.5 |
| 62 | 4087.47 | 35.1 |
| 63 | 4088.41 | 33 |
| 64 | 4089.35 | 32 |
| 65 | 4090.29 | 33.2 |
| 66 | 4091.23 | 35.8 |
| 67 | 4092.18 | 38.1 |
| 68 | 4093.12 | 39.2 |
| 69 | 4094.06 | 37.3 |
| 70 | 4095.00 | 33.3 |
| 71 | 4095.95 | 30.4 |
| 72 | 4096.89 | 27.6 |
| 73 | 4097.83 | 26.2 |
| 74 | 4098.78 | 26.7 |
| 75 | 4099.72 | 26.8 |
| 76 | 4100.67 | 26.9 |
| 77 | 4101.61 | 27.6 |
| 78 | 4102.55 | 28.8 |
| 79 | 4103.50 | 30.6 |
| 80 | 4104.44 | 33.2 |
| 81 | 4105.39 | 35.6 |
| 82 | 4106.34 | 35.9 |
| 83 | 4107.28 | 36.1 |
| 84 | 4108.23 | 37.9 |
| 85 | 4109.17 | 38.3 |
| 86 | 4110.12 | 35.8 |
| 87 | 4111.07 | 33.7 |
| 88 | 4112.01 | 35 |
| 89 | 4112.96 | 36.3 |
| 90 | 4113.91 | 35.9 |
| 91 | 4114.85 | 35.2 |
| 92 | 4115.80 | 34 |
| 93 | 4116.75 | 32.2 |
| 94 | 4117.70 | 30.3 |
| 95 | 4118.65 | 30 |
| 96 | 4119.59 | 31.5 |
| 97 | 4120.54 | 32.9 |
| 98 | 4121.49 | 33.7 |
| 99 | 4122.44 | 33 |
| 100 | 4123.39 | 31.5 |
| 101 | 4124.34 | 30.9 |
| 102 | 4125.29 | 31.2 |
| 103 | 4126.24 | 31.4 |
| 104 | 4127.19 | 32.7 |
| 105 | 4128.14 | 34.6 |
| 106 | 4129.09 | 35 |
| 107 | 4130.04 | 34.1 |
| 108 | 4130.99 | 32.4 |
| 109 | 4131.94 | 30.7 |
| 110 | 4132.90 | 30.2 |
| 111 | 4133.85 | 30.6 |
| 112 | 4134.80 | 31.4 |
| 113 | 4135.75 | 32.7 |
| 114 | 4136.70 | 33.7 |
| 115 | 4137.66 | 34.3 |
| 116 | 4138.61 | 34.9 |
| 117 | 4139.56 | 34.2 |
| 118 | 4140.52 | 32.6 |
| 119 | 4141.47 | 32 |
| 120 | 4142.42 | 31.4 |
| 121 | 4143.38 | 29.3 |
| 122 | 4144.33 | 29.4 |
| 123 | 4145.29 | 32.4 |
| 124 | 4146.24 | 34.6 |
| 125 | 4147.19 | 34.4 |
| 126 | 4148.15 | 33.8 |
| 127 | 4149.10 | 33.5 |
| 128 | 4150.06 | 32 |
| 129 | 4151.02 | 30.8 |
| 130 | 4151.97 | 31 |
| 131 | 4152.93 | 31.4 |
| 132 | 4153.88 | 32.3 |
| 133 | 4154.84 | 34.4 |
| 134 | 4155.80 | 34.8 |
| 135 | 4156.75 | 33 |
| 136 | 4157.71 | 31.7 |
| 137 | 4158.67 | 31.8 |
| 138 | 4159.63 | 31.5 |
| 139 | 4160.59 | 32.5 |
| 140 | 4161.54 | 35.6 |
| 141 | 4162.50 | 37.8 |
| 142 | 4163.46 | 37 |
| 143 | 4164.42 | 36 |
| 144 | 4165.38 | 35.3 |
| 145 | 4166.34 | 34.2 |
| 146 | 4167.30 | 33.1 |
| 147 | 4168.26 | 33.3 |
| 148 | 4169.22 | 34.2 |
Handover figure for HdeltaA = -0.9 Angstrom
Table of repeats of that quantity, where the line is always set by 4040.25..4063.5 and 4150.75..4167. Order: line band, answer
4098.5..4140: 0.7 Angstrom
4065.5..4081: 0.2 Angstrom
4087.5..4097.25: -0.3 Angstrom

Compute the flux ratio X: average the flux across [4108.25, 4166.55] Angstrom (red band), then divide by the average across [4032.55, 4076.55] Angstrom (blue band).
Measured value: 1.02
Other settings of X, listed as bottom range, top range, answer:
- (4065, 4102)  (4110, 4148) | 1.01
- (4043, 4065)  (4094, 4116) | 1.00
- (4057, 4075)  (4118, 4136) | 0.95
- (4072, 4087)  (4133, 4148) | 0.97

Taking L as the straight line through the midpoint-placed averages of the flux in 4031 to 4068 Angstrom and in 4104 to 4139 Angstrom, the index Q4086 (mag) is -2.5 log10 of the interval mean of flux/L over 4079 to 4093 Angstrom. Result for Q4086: -0.053 mag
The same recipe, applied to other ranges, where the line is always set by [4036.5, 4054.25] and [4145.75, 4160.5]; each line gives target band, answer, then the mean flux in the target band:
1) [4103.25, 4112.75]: -0.09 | 35.3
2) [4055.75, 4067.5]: -0.07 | 34.4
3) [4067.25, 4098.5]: -0.04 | 33.3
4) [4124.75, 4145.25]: 0.01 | 32.3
